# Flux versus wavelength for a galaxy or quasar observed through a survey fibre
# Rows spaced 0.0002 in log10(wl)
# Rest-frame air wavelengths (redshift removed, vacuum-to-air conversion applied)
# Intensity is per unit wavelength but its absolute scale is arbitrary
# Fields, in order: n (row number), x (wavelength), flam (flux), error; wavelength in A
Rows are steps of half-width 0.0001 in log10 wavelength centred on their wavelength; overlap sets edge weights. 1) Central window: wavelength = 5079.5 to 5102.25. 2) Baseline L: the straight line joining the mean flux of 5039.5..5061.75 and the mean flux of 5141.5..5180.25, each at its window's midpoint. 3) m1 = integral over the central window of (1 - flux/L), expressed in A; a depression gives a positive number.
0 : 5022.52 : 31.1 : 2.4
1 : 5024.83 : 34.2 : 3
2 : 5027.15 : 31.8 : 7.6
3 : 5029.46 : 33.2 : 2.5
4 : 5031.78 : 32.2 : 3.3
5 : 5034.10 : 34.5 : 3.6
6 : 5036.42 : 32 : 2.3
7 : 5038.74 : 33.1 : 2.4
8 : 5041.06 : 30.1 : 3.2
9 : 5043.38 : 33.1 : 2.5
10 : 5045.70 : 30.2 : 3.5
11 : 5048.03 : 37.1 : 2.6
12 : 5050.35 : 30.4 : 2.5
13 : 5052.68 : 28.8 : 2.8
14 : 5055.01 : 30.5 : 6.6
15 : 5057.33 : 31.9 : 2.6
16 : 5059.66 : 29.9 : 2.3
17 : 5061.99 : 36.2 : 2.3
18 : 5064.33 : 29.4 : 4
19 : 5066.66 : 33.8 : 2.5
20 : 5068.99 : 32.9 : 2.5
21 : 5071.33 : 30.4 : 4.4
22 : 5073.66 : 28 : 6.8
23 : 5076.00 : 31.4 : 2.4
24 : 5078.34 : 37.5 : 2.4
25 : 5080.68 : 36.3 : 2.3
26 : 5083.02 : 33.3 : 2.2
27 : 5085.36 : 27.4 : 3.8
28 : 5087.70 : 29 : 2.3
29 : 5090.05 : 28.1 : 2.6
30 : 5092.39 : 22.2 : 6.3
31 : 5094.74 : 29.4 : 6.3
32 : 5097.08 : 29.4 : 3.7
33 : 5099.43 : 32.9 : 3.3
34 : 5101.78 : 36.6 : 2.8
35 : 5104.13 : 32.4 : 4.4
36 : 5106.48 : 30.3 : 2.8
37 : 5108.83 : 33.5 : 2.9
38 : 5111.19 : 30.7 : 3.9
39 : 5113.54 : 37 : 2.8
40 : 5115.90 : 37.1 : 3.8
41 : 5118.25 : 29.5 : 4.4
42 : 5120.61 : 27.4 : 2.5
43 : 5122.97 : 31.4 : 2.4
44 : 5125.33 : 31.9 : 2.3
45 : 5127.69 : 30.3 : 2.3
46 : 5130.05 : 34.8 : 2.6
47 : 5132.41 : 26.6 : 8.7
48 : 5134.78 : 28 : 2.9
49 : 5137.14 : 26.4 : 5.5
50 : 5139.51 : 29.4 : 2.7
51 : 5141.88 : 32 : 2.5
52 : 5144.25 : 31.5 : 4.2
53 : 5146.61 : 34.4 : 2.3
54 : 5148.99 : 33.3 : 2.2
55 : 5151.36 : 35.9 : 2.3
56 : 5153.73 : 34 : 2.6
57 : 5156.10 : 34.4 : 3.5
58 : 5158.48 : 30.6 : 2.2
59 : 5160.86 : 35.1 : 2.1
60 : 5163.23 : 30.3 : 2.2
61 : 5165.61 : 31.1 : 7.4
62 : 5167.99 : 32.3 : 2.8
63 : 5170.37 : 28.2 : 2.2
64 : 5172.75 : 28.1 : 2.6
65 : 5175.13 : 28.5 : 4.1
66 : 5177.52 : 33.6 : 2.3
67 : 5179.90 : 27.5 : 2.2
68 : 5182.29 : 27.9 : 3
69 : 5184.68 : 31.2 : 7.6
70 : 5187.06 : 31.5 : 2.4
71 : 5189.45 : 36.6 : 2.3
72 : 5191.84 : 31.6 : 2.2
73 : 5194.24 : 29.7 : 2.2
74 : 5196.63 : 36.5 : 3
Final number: 1.0 A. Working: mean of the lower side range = 31.6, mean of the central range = 30.3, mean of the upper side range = 31.9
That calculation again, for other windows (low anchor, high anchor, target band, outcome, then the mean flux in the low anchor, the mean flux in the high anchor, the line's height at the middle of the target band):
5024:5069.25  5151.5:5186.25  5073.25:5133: 0.54 A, 32.2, 31.1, 31.7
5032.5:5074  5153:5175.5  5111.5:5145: 0.60 A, 31.9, 31.3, 31.5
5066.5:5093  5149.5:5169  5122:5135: 0.61 A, 30.9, 33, 32.2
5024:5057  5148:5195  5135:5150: 0.37 A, 32.2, 31.6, 31.7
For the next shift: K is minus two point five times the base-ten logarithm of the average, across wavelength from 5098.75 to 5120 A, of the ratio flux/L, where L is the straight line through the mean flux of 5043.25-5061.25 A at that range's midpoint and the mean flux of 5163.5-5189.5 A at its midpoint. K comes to -0.075 mag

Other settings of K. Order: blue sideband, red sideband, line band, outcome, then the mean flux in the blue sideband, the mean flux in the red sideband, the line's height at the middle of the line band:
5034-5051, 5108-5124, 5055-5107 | 0.04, 32.5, 32.3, 32.4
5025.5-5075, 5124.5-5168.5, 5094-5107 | -0.01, 31.9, 31.7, 31.8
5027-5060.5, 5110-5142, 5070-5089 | -0.01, 31.9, 30.8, 31.5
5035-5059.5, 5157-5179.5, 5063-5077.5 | 0.01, 31.7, 30.8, 31.5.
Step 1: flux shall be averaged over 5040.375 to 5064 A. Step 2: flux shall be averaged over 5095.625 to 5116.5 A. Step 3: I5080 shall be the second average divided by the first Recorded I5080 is 1.0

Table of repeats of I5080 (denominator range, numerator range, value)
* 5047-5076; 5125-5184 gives 0.98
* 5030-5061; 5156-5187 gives 0.96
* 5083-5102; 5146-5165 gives 1.14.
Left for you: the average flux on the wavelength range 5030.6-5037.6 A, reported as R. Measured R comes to 32.9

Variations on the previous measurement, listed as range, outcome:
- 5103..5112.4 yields 31.7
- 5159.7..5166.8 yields 32.2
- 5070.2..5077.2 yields 30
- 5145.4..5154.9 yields 34.4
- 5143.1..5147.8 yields 33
